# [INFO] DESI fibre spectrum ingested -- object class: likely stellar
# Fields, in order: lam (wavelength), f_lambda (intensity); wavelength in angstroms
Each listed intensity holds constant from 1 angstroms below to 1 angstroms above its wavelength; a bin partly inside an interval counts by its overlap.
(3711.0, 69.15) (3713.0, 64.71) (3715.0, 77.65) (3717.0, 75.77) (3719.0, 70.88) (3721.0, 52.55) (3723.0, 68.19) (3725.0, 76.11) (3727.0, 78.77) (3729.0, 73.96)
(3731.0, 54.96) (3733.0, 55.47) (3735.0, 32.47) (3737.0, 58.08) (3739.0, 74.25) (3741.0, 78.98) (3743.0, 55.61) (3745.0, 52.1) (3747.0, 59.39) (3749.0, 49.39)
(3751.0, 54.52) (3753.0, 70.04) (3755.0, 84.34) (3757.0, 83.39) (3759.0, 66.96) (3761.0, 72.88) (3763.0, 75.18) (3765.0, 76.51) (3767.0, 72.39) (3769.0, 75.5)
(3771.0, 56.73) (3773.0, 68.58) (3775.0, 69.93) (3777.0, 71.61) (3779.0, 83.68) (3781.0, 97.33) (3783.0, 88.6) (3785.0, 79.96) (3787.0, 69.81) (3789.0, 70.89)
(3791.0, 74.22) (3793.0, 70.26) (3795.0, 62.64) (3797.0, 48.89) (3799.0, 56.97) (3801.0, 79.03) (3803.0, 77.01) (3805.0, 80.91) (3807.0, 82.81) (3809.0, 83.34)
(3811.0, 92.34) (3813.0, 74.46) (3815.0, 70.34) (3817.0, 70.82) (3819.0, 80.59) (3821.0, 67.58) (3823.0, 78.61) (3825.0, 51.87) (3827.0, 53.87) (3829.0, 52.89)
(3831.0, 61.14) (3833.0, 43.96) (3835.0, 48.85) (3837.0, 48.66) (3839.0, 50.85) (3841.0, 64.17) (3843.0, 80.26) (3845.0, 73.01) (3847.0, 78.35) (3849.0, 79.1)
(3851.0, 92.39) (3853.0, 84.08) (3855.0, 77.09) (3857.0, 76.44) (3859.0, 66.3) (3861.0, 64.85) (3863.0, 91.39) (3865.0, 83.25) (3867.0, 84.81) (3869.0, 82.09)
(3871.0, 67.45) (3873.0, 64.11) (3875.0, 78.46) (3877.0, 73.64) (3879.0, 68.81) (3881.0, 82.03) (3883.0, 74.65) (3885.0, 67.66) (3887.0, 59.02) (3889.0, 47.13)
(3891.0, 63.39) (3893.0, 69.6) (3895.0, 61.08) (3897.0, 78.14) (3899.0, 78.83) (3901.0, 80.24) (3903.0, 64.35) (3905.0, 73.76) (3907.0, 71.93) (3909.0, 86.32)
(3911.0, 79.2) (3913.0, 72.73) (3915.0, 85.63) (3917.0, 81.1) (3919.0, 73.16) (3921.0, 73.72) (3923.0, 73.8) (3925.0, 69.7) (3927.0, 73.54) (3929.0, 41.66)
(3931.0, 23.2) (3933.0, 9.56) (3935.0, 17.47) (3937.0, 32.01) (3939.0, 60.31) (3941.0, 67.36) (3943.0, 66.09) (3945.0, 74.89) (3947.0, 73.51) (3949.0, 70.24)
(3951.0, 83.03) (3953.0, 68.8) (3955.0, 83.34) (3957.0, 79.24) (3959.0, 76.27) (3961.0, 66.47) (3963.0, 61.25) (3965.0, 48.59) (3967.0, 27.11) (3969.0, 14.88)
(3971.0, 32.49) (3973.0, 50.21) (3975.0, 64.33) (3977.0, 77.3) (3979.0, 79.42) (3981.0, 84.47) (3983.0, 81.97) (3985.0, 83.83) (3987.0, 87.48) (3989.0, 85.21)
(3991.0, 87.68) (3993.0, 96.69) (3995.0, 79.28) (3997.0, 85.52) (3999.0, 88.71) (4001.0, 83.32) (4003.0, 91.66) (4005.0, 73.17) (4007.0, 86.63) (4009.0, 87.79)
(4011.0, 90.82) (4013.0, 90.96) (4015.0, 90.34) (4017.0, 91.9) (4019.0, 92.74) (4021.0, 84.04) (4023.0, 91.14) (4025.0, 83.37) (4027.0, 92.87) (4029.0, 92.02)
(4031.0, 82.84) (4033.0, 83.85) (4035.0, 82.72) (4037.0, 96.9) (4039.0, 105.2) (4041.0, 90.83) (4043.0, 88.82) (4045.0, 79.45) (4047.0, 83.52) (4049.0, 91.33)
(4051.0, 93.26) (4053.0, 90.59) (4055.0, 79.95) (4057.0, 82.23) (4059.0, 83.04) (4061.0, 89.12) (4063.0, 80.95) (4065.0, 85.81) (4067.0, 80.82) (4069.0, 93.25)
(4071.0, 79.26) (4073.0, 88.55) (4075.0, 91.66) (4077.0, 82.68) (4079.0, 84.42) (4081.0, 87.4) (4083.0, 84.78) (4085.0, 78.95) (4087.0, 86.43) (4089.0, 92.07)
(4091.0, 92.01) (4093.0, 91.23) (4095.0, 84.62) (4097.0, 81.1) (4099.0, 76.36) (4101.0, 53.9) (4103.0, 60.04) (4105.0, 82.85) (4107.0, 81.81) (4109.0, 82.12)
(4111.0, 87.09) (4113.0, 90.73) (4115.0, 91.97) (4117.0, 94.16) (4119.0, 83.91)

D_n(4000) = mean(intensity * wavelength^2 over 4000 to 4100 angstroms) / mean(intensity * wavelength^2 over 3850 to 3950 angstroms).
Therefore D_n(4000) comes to 1.37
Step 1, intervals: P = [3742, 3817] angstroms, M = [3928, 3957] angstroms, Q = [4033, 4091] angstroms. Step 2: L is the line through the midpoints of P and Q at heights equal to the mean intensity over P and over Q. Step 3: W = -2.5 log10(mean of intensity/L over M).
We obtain 0.398 mag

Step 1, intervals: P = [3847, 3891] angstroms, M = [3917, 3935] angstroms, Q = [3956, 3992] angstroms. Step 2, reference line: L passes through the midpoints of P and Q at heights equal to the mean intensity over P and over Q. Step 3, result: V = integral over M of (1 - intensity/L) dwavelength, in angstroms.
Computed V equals 4.1 angstroms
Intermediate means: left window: 74.3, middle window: 54.2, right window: 66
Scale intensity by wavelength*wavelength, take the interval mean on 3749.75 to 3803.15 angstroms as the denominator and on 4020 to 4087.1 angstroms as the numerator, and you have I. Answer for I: 1.4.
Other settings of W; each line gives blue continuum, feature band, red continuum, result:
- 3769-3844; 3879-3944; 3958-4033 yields 0.15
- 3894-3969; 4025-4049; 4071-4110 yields -0.17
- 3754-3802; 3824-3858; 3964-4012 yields 0.12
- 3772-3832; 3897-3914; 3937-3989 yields -0.11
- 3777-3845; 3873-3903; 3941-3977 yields -0.07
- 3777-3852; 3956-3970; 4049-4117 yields 0.41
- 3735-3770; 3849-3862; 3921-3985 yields -0.21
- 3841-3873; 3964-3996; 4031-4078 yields 0.23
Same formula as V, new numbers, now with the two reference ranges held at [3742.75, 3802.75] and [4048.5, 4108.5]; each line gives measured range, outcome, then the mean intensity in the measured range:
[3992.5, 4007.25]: -0.93 angstroms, 85.2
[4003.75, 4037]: -2.70 angstroms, 87.6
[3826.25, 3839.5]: 3.89 angstroms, 51.4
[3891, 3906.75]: 0.84 angstroms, 71.7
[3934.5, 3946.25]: 3.43 angstroms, 55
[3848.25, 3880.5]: -1.31 angstroms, 77.2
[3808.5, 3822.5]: -0.94 angstroms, 76.9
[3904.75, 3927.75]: 0.04 angstroms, 76.3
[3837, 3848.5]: 0.83 angstroms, 68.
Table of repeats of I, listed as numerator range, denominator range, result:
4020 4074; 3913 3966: 1.46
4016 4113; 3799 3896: 1.35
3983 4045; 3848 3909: 1.28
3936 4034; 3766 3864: 1.16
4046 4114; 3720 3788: 1.44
